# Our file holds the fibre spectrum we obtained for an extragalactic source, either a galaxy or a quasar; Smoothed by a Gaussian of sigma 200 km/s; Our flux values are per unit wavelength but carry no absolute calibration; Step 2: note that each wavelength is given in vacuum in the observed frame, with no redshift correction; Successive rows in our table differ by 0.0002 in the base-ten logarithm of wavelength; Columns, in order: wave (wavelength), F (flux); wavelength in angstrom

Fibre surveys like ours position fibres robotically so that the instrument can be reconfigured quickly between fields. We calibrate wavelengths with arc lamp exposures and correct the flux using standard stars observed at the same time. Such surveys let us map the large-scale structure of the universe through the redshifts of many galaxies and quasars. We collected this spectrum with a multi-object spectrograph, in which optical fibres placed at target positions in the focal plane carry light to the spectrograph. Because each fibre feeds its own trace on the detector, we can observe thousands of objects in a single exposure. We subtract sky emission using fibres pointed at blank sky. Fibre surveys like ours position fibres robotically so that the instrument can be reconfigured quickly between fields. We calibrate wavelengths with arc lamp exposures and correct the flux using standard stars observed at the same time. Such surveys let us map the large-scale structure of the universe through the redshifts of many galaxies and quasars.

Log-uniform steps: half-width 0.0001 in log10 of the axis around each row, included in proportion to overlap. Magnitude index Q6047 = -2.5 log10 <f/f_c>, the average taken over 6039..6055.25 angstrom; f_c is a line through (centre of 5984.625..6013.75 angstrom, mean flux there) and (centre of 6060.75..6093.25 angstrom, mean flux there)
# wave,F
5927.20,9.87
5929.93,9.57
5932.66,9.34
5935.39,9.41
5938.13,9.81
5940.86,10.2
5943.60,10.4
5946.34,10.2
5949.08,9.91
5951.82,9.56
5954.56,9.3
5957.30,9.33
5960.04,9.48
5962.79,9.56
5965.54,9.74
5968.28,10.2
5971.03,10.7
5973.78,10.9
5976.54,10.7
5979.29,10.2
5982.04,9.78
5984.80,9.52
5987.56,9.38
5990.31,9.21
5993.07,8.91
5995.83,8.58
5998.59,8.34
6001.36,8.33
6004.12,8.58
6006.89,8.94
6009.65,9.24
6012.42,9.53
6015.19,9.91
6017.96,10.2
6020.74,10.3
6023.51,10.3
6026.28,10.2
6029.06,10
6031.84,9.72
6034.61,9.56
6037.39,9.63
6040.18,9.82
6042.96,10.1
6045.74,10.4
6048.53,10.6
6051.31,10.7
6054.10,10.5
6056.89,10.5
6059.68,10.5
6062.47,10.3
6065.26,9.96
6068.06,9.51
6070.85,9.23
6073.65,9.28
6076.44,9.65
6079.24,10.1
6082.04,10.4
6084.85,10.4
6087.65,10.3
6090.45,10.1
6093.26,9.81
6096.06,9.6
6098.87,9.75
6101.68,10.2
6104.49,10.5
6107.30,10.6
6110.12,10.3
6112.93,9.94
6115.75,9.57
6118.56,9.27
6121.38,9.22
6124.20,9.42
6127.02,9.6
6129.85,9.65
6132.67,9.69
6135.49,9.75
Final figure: -0.09 mag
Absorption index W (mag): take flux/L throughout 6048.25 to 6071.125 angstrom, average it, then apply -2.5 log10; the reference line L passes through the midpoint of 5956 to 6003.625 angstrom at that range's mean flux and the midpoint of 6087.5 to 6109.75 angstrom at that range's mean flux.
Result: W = -0.03 mag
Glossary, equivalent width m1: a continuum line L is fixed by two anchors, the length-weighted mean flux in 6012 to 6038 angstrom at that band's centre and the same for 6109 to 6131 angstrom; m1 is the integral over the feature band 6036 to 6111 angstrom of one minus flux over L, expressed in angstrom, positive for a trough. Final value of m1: -2.4 angstrom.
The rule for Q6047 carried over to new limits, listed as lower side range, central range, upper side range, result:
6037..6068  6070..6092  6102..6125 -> 0.01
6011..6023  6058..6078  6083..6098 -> 0.03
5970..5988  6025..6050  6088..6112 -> 0.02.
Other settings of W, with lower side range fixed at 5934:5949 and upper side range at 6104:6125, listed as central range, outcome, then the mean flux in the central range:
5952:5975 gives 0.01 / 9.88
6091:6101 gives 0.01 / 9.79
